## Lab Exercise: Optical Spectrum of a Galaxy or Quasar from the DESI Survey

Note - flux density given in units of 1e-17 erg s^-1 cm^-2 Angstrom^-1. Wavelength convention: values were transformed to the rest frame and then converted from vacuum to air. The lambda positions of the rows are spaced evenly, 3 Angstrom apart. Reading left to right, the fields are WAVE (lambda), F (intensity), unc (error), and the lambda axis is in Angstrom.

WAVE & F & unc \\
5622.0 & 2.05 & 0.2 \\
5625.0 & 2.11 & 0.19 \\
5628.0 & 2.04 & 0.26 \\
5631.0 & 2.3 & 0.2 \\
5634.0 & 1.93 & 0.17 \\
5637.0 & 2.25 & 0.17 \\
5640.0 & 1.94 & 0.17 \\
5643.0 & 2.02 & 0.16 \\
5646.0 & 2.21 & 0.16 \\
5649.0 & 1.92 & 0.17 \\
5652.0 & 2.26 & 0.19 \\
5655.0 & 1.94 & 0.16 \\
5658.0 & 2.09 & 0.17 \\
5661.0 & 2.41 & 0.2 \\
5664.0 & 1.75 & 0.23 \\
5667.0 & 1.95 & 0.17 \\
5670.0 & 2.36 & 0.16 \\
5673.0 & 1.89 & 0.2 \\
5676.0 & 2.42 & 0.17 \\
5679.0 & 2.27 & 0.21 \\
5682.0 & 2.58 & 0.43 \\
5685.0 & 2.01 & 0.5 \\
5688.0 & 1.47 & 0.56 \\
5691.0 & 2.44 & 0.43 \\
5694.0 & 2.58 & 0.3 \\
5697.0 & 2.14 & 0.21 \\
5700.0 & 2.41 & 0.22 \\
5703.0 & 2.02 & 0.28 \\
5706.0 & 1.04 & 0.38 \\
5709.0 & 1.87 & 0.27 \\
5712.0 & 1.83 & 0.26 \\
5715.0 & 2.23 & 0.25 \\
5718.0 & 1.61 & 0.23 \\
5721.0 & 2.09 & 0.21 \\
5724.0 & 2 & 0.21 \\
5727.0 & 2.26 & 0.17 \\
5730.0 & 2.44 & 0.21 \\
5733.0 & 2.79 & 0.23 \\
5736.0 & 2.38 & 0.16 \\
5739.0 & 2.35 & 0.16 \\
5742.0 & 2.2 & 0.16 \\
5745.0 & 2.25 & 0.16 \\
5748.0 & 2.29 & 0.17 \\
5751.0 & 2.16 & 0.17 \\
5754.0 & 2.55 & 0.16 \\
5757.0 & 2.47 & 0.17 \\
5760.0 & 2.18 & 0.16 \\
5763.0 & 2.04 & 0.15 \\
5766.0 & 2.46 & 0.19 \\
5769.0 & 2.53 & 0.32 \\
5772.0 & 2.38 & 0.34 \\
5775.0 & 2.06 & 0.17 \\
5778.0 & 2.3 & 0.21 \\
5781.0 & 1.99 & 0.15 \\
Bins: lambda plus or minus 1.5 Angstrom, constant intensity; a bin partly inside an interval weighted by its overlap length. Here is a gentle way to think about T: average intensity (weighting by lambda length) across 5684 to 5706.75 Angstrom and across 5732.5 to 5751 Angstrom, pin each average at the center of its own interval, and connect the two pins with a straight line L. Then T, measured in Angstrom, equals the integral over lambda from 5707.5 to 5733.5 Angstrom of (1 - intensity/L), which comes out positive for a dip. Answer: 1.3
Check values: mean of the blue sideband 2.05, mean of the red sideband 2.34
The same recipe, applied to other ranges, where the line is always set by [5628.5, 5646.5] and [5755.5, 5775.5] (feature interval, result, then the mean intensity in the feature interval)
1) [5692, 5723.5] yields 3.22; 1.99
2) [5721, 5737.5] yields -0.69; 2.35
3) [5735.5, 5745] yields -0.09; 2.29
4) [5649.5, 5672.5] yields 0.51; 2.09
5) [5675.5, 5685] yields -0.82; 2.36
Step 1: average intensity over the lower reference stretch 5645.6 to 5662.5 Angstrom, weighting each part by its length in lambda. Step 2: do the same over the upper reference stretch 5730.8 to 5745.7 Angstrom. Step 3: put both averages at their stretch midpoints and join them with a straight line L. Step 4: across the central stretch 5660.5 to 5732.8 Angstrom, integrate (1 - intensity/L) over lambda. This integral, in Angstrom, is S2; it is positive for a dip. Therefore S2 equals 5.5 Angstrom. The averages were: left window 2.13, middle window 2.09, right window 2.4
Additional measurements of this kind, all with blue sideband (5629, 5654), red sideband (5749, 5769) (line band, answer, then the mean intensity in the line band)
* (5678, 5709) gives 1.6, 2.08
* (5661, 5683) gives -0.2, 2.18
